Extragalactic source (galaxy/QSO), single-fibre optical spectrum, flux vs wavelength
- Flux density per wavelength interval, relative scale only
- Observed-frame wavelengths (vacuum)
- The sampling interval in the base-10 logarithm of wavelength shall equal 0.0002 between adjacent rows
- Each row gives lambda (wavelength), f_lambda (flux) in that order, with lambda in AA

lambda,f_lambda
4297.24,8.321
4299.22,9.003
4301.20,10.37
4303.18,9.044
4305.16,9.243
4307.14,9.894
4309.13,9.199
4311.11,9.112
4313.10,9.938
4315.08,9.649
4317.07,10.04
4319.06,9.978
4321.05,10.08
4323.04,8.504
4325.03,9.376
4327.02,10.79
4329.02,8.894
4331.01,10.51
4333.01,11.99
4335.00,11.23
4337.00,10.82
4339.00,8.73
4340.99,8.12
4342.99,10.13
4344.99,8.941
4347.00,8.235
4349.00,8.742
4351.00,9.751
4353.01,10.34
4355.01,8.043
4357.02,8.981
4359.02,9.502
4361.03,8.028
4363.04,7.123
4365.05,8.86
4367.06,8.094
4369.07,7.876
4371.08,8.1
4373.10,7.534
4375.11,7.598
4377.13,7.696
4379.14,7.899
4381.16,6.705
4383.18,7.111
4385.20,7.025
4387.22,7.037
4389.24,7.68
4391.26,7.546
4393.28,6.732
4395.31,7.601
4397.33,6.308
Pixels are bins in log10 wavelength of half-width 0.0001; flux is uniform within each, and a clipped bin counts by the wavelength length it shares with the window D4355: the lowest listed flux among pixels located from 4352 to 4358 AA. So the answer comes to 8.043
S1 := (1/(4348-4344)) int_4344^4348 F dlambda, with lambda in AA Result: 8.57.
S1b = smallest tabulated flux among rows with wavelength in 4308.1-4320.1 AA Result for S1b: 9.112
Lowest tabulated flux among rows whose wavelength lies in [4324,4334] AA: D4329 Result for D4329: 8.894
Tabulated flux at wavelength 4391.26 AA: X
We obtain 7.546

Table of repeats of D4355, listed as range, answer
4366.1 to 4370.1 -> 7.876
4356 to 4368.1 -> 7.123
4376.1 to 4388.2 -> 6.705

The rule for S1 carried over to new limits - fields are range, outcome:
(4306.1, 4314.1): 9.54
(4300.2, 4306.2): 9.56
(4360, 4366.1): 8.01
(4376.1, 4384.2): 7.35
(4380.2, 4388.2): 6.97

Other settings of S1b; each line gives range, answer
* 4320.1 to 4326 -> 8.504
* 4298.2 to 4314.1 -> 9.003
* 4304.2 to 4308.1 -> 9.243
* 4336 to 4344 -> 8.12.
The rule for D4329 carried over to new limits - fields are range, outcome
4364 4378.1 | 7.534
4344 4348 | 8.235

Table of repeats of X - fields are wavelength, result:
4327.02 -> 10.79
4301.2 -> 10.37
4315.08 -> 9.649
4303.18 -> 9.044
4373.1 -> 7.534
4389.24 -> 7.68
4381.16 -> 6.705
